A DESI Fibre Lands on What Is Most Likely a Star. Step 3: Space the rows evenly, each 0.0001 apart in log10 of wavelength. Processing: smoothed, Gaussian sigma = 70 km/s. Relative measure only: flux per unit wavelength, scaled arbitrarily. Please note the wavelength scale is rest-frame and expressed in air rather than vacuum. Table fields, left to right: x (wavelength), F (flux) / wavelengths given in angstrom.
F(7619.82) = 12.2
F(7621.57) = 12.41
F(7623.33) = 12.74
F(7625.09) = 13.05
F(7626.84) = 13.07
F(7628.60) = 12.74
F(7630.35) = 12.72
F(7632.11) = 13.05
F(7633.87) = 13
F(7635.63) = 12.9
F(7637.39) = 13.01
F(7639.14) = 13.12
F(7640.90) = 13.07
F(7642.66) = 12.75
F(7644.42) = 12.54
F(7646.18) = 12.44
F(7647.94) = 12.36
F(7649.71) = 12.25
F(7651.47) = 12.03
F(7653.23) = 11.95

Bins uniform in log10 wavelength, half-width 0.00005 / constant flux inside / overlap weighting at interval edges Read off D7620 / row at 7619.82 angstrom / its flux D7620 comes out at 12.2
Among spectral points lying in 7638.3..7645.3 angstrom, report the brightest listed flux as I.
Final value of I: 13.12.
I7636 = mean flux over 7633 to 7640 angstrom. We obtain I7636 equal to 13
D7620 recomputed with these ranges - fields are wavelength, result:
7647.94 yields 12.36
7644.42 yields 12.54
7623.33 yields 12.74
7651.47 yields 12.03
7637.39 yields 13.01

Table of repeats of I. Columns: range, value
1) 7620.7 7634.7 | 13.07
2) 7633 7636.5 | 13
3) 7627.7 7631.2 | 12.74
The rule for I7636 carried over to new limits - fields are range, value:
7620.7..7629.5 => 12.8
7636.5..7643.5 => 13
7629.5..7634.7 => 12.9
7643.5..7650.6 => 12.4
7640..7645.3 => 12.8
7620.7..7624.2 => 12.6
